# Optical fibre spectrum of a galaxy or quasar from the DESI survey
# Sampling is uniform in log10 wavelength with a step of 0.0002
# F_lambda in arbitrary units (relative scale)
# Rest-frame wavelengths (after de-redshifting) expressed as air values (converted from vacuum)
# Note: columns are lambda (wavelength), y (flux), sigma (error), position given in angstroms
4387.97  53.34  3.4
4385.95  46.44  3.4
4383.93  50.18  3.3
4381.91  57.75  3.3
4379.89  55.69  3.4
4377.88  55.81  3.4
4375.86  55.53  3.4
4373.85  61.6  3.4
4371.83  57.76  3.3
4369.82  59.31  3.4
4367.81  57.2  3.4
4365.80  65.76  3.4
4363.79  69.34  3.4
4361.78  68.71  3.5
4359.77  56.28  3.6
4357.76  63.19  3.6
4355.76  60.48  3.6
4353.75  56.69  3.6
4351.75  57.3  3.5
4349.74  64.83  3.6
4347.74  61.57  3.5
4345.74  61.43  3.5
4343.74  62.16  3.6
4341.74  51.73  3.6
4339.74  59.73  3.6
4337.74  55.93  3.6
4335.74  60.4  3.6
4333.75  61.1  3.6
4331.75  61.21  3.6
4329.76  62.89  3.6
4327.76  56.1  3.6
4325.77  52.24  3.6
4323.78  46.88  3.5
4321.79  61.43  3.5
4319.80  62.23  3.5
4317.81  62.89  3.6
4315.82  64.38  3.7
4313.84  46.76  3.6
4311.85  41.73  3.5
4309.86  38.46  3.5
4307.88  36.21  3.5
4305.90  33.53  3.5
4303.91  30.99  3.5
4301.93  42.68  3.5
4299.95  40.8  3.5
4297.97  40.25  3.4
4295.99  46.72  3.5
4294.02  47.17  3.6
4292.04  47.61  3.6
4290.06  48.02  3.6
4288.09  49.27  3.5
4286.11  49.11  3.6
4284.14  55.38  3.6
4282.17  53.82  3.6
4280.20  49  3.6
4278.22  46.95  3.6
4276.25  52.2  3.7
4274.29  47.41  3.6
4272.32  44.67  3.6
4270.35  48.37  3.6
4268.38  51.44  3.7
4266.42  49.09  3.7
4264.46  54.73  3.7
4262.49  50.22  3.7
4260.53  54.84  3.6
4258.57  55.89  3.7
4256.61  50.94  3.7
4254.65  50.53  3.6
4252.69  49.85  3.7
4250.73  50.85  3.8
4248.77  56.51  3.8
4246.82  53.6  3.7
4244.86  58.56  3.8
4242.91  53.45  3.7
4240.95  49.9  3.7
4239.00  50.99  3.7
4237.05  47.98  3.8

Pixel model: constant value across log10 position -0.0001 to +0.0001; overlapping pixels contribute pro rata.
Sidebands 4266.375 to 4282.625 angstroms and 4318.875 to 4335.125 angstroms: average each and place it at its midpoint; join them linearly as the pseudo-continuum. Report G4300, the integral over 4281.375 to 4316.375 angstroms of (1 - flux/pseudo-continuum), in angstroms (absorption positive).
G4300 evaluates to 5.4 angstroms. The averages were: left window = 49.1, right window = 58.1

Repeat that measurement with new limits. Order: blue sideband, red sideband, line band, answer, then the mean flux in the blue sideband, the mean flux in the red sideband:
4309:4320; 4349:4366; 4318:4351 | -1.2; 52.2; 62.3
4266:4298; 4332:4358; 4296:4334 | 3.8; 48.9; 59.7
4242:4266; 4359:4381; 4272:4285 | 1.1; 53.2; 60.3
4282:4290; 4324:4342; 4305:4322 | 1.8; 51.3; 57.7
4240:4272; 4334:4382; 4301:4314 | 4.2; 52.3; 59.9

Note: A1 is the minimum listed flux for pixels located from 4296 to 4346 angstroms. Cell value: 30.99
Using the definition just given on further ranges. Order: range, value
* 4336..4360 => 51.73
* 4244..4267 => 49.09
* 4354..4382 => 55.53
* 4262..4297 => 44.67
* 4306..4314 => 36.21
